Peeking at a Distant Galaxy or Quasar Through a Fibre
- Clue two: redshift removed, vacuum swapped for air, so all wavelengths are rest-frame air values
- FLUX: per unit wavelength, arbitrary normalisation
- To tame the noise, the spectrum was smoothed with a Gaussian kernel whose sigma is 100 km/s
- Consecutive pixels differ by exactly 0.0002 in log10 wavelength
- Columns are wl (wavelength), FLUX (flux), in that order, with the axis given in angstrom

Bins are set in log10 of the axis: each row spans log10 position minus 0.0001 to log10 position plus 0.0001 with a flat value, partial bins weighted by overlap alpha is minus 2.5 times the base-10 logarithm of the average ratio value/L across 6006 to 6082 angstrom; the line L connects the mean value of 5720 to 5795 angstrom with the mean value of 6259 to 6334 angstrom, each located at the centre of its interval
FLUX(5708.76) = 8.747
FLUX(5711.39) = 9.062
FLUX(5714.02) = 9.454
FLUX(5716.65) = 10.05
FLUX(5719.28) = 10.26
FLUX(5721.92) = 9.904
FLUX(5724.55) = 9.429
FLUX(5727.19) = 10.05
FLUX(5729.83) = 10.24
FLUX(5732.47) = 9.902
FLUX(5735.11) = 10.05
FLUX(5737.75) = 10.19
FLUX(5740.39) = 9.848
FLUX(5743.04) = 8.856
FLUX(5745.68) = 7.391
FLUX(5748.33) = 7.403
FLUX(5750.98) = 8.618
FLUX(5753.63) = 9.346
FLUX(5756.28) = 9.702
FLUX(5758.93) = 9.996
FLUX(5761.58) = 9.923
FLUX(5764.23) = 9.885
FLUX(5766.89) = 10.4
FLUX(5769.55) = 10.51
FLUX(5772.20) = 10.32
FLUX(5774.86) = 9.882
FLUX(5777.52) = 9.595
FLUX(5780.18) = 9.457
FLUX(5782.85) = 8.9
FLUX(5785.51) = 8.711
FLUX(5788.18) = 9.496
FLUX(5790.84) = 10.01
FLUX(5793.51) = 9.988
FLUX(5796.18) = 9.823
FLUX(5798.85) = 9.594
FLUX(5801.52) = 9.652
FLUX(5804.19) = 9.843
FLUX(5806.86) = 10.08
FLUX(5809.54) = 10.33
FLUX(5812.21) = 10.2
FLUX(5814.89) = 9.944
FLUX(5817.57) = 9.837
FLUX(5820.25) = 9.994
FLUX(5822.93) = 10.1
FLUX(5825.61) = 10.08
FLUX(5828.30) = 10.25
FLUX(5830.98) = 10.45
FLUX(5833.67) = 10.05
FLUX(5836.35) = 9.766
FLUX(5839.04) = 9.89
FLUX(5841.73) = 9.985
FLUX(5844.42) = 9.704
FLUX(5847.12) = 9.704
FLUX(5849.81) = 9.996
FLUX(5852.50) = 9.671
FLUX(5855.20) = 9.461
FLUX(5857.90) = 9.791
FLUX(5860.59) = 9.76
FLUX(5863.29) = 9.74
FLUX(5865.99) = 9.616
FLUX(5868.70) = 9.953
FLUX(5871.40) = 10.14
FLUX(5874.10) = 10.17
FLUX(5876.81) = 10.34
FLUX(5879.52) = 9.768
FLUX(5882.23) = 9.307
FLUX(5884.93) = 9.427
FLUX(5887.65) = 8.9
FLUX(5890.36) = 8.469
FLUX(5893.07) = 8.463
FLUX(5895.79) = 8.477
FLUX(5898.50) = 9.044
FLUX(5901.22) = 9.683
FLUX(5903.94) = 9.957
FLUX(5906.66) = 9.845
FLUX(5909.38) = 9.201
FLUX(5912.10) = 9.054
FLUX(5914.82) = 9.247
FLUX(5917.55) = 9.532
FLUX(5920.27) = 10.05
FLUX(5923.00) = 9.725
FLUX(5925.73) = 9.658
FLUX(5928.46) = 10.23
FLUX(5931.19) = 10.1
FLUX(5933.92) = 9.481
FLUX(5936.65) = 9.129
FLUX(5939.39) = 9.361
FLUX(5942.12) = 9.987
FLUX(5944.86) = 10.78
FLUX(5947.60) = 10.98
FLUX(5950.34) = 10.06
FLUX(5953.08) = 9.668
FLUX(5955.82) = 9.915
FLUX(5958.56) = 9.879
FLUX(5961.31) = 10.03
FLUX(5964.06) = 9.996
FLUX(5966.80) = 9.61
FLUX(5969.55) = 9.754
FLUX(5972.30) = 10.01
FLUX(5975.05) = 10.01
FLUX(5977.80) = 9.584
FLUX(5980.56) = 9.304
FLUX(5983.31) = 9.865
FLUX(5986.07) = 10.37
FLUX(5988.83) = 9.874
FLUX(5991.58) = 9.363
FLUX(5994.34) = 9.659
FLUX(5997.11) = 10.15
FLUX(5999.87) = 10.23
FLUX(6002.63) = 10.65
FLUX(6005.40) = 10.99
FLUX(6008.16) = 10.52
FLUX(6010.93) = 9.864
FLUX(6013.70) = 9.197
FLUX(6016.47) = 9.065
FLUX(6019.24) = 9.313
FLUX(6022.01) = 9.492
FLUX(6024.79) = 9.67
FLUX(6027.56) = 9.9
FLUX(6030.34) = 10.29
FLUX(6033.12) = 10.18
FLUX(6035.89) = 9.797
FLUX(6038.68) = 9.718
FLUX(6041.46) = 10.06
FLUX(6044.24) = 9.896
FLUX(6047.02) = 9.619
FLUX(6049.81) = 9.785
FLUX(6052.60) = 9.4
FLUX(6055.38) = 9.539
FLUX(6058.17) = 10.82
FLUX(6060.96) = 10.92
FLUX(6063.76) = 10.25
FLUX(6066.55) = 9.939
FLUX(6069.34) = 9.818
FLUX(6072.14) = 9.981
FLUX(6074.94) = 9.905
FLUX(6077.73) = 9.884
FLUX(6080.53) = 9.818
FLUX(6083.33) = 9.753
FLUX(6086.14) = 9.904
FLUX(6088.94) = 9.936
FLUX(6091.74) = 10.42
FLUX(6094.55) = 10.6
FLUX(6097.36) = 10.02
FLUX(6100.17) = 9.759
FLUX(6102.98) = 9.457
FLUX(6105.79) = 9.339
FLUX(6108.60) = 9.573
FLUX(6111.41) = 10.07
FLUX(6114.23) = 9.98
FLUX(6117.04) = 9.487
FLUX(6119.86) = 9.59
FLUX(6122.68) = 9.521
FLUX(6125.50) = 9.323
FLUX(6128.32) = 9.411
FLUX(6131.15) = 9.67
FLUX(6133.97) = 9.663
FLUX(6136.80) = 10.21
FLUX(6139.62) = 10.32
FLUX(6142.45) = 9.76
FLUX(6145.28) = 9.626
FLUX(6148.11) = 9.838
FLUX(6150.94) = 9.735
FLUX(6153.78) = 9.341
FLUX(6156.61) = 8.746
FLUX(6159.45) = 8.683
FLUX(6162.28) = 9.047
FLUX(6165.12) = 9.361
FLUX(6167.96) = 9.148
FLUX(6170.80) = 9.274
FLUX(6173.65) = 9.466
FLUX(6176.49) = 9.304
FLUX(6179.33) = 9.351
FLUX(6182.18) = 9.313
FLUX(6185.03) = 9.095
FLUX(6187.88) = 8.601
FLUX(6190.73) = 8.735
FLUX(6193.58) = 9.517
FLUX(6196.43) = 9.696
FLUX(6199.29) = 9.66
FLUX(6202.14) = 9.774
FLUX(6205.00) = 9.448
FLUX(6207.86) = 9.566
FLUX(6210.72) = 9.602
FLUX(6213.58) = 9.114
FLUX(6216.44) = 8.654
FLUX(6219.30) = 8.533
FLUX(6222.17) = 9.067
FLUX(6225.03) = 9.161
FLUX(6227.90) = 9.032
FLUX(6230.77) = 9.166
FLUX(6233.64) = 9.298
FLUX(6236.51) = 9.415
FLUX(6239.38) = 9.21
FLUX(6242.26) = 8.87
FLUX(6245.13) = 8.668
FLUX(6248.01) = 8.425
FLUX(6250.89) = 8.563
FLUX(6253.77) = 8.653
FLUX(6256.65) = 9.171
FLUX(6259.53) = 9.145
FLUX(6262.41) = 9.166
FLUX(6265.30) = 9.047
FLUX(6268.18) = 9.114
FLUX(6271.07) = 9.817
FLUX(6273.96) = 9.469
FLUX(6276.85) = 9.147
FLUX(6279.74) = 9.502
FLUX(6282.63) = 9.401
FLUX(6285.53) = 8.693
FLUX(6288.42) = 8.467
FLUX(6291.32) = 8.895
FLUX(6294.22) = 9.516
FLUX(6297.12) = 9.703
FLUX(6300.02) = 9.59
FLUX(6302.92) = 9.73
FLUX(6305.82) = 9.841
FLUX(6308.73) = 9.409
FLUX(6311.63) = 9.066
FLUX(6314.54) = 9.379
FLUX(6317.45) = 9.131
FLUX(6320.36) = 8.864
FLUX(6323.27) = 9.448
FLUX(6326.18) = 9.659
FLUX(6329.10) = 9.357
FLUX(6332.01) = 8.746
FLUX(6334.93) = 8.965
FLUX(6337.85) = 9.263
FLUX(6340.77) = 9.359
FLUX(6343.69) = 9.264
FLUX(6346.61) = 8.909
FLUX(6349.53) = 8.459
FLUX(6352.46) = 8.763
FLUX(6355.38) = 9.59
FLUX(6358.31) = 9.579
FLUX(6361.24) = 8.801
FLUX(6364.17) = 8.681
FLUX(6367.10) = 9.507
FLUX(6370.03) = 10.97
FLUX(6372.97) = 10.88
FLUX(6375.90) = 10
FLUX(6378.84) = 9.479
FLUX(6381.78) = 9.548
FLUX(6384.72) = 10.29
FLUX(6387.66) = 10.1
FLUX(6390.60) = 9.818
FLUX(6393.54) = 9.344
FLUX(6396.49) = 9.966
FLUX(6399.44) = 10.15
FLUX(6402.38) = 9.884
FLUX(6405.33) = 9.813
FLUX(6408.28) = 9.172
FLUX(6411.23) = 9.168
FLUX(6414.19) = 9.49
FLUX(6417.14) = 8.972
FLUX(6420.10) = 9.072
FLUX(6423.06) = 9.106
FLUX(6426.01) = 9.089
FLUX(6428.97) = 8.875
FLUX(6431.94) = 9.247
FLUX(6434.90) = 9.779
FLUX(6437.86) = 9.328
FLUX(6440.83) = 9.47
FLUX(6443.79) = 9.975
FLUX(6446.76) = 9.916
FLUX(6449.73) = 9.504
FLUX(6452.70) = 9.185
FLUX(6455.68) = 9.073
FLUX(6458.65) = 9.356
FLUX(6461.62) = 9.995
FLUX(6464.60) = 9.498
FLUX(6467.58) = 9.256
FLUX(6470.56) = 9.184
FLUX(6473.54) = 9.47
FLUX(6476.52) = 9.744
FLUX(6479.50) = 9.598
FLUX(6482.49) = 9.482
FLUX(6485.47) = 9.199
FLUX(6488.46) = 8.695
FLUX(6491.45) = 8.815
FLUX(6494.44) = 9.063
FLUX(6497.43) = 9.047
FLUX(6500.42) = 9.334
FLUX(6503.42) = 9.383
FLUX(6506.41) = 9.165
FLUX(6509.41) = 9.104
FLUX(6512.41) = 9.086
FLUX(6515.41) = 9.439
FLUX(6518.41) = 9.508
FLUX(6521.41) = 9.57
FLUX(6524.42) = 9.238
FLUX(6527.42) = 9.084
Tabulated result -0.05 mag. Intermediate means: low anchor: 9.58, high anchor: 9.28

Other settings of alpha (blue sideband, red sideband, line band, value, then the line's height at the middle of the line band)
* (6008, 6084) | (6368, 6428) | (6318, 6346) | 0.06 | 9.74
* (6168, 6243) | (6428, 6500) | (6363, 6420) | -0.05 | 9.33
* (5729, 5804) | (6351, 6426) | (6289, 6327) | 0.02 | 9.59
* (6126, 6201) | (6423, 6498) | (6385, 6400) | -0.06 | 9.37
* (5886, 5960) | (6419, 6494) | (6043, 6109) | -0.05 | 9.52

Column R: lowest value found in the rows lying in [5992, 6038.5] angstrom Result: 9.065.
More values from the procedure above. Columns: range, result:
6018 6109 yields 9.313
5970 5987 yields 9.304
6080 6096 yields 9.753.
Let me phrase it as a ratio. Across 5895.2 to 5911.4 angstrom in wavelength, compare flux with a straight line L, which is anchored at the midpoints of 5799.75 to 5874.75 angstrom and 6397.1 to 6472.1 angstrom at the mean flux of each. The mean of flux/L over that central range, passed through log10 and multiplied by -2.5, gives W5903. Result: 0.05 mag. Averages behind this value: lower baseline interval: 9.93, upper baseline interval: 9.43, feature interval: 9.4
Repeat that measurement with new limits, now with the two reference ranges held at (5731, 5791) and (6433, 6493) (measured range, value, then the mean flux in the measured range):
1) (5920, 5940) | -0.03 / 9.71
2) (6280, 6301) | 0.03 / 9.19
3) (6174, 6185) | 0.02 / 9.31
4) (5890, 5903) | 0.07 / 8.89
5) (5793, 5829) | -0.05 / 9.97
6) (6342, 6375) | 0.00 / 9.41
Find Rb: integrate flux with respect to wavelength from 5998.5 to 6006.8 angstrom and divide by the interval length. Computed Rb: 10.6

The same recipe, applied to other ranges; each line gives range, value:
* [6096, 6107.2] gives 9.64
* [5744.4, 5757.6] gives 8.49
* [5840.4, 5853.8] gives 9.81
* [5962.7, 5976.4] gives 9.88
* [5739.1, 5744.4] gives 9.33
